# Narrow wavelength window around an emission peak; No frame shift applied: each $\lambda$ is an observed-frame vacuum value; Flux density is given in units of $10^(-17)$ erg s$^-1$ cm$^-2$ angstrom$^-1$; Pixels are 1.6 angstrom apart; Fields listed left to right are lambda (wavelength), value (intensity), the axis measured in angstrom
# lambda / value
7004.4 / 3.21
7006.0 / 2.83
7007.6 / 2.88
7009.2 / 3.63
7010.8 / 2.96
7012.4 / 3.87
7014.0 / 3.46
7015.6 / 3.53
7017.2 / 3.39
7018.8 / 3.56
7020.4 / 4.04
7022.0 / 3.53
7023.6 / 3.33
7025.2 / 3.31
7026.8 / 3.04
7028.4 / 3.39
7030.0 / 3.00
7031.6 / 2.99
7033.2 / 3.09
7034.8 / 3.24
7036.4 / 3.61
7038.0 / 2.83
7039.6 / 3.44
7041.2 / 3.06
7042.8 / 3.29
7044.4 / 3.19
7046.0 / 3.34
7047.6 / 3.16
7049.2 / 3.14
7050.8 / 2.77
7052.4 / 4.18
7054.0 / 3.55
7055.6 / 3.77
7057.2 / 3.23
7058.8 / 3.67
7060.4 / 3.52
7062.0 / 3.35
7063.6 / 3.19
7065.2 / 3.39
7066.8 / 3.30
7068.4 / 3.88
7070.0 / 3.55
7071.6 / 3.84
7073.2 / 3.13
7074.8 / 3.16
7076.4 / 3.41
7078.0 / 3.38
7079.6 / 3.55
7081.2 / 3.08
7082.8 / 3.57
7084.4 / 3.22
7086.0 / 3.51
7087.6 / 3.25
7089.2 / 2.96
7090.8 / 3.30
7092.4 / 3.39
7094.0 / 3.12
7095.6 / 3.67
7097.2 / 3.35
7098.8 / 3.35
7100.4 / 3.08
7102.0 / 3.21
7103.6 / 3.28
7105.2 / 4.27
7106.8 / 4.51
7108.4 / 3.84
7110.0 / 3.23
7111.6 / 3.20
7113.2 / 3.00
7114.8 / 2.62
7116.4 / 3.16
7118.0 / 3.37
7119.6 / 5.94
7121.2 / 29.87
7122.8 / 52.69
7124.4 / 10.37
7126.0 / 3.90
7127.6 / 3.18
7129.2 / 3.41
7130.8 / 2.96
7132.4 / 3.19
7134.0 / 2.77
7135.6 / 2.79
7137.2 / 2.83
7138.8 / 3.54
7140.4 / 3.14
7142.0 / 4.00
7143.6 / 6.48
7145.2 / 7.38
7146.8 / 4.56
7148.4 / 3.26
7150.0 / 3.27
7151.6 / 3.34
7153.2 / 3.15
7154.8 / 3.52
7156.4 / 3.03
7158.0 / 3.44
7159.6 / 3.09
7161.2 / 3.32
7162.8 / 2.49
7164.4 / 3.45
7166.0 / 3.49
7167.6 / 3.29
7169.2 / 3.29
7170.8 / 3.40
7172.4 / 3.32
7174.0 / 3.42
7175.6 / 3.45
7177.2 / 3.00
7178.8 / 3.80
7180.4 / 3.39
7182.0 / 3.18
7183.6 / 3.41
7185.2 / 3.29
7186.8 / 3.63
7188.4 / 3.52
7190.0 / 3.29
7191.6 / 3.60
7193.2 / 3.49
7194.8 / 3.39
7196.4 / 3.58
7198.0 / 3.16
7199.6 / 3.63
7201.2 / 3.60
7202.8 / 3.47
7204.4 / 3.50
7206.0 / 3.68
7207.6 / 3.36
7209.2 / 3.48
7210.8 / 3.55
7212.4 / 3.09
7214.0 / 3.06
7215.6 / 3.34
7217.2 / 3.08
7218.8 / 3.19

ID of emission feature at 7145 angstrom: [N II] 6583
